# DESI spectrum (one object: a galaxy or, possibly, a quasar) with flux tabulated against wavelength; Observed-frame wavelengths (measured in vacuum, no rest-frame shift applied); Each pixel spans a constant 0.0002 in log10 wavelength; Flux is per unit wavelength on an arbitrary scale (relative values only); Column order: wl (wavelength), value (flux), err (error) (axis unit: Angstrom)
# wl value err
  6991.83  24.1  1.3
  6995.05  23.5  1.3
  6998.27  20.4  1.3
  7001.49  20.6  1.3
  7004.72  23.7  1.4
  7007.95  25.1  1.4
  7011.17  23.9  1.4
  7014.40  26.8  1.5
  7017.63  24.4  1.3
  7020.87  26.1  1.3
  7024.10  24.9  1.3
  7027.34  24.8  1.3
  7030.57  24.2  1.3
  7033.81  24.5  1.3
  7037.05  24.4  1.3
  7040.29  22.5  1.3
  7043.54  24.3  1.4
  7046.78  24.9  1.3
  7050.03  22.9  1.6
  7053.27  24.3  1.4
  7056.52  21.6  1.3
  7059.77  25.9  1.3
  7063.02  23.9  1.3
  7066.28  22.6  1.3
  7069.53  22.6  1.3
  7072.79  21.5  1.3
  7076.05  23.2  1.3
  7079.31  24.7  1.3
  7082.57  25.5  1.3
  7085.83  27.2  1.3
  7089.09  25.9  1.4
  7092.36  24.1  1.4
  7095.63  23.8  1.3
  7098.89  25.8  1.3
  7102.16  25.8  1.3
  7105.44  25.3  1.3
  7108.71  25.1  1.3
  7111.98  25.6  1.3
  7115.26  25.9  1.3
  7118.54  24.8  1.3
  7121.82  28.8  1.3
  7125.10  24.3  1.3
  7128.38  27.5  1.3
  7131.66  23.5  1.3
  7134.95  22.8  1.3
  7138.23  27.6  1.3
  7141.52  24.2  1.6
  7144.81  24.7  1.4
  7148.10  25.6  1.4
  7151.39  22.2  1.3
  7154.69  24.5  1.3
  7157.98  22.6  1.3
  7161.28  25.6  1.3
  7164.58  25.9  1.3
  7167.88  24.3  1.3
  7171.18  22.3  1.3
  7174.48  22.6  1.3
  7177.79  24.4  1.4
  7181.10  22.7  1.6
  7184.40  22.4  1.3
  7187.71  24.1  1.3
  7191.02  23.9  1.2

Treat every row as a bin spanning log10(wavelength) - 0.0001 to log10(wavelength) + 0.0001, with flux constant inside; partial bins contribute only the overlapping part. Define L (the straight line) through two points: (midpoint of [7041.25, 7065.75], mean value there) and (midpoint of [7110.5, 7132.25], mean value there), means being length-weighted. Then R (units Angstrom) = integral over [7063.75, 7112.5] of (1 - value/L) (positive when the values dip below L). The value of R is 0.70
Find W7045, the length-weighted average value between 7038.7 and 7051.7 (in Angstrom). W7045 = 23.7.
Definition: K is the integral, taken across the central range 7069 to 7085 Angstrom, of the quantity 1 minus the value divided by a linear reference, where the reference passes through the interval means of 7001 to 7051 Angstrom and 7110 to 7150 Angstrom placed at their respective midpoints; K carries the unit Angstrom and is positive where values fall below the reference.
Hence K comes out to 0.73 Angstrom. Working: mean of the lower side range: 24.3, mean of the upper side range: 25.4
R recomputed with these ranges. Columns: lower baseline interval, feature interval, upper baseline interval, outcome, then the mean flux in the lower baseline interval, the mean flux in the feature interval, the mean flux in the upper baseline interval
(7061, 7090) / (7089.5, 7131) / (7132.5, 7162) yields -2.23 Angstrom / 24.1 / 25.5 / 24.4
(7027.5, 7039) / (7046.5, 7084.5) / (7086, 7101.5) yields 1.82 Angstrom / 24.4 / 23.6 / 25.2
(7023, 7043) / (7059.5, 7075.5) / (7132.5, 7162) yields 0.77 Angstrom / 24.2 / 23.1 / 24.4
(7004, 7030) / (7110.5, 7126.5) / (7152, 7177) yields -1.10 Angstrom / 25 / 25.9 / 23.9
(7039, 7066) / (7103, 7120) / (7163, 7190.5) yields -1.22 Angstrom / 23.7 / 25.4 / 23.6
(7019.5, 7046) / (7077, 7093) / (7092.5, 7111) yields -0.34 Angstrom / 24.5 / 25.5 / 25.1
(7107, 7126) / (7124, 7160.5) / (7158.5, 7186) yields 0.47 Angstrom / 25.8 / 24.5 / 23.7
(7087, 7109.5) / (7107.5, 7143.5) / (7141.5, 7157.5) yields -1.24 Angstrom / 25.2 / 25.5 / 24.1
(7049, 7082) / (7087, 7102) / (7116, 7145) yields -0.47 Angstrom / 23.4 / 25.1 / 25.4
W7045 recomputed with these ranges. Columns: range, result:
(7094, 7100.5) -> 24.8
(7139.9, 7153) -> 24.2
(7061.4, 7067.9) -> 23.2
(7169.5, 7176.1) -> 22.5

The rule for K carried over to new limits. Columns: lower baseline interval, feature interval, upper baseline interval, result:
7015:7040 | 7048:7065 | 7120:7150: 0.81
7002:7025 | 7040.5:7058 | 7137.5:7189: 0.76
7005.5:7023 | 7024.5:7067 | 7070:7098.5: 1.53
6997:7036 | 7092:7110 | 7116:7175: -0.38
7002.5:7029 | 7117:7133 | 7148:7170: -0.94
